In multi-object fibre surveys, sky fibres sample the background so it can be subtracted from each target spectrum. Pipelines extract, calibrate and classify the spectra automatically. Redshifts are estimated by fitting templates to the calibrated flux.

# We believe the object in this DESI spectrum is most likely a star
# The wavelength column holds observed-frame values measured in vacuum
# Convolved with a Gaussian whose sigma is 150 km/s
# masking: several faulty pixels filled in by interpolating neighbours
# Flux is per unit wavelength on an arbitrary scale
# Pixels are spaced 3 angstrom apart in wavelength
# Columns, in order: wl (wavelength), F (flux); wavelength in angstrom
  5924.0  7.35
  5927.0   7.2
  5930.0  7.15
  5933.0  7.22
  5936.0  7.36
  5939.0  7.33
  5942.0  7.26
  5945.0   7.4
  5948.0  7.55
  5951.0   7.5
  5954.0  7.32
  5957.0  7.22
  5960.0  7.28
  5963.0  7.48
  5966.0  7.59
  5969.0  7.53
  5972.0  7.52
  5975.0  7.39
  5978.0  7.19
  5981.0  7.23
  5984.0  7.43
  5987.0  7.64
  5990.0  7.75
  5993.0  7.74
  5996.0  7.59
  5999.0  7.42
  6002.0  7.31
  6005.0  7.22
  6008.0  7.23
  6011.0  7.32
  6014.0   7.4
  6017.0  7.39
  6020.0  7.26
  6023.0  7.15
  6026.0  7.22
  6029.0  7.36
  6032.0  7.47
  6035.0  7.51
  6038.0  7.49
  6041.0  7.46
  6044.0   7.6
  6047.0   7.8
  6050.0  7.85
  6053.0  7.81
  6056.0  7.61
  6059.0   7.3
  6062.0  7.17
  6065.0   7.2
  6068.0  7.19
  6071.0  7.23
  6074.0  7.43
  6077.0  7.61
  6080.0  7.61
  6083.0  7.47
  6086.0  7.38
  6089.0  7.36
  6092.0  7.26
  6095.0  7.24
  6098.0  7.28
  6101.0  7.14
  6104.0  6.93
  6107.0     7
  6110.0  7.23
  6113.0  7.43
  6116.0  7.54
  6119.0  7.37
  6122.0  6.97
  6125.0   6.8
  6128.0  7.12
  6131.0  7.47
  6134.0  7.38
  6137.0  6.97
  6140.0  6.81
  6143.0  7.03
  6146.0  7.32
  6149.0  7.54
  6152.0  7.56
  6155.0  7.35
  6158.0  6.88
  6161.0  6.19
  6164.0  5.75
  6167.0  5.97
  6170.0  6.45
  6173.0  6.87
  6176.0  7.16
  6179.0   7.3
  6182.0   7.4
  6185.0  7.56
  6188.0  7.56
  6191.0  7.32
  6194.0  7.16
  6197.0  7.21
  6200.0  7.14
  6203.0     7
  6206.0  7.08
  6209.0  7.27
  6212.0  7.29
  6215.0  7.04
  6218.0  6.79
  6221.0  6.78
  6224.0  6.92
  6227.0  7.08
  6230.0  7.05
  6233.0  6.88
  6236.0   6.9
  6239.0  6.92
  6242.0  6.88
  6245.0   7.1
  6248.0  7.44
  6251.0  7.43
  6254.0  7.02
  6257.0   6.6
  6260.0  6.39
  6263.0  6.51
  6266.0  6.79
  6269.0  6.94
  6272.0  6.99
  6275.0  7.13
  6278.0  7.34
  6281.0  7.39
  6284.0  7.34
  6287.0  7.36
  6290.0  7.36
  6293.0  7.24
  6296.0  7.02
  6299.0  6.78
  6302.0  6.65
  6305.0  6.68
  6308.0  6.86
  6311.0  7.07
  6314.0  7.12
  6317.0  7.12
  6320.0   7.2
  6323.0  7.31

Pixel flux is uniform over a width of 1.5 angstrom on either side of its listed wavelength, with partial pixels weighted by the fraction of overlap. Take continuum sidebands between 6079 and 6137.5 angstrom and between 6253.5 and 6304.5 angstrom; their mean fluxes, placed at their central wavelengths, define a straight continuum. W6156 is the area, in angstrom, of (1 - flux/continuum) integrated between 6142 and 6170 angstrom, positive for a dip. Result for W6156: 1.4 angstrom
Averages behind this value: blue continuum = 7.25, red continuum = 6.98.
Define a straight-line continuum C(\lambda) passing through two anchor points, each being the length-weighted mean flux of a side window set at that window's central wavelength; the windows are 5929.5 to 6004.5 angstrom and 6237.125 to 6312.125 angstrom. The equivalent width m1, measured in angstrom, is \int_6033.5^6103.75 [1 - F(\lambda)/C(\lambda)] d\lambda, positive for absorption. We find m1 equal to -1.38 angstrom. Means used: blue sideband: 7.42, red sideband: 7.01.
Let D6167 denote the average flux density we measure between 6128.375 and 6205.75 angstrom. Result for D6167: 7.06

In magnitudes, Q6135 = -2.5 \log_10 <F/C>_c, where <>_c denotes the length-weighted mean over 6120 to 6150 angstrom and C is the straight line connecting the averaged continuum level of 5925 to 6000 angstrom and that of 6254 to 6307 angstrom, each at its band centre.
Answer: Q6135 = 0.01 mag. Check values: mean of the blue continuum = 7.41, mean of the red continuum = 6.97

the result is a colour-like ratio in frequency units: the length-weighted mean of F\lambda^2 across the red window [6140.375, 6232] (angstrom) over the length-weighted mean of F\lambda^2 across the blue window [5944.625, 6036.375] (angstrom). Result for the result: 1.01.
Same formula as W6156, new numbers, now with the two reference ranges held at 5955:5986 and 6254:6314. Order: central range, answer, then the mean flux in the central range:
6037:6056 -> -1.0 angstrom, 7.67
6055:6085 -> -0.5 angstrom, 7.38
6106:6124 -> -0.1 angstrom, 7.25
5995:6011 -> 0.0 angstrom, 7.34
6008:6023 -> 0.0 angstrom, 7.31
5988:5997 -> -0.4 angstrom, 7.7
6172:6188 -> -0.4 angstrom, 7.3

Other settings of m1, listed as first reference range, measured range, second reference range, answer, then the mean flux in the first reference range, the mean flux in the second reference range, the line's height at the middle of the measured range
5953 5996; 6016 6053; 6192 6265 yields -0.7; 7.46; 7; 7.35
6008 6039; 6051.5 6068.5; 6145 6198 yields -0.3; 7.35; 7.03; 7.27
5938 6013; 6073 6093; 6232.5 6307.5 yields -0.5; 7.42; 7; 7.27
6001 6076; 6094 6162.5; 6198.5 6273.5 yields 0.5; 7.4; 6.97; 7.2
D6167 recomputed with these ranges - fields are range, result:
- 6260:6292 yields 7.08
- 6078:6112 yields 7.27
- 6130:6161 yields 7.18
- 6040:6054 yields 7.71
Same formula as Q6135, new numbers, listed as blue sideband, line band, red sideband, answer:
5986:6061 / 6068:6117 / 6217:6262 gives 0.00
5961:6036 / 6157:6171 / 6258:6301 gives 0.16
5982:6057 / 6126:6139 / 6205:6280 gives 0.00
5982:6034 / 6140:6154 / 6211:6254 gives -0.02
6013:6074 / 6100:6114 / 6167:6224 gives 0.02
